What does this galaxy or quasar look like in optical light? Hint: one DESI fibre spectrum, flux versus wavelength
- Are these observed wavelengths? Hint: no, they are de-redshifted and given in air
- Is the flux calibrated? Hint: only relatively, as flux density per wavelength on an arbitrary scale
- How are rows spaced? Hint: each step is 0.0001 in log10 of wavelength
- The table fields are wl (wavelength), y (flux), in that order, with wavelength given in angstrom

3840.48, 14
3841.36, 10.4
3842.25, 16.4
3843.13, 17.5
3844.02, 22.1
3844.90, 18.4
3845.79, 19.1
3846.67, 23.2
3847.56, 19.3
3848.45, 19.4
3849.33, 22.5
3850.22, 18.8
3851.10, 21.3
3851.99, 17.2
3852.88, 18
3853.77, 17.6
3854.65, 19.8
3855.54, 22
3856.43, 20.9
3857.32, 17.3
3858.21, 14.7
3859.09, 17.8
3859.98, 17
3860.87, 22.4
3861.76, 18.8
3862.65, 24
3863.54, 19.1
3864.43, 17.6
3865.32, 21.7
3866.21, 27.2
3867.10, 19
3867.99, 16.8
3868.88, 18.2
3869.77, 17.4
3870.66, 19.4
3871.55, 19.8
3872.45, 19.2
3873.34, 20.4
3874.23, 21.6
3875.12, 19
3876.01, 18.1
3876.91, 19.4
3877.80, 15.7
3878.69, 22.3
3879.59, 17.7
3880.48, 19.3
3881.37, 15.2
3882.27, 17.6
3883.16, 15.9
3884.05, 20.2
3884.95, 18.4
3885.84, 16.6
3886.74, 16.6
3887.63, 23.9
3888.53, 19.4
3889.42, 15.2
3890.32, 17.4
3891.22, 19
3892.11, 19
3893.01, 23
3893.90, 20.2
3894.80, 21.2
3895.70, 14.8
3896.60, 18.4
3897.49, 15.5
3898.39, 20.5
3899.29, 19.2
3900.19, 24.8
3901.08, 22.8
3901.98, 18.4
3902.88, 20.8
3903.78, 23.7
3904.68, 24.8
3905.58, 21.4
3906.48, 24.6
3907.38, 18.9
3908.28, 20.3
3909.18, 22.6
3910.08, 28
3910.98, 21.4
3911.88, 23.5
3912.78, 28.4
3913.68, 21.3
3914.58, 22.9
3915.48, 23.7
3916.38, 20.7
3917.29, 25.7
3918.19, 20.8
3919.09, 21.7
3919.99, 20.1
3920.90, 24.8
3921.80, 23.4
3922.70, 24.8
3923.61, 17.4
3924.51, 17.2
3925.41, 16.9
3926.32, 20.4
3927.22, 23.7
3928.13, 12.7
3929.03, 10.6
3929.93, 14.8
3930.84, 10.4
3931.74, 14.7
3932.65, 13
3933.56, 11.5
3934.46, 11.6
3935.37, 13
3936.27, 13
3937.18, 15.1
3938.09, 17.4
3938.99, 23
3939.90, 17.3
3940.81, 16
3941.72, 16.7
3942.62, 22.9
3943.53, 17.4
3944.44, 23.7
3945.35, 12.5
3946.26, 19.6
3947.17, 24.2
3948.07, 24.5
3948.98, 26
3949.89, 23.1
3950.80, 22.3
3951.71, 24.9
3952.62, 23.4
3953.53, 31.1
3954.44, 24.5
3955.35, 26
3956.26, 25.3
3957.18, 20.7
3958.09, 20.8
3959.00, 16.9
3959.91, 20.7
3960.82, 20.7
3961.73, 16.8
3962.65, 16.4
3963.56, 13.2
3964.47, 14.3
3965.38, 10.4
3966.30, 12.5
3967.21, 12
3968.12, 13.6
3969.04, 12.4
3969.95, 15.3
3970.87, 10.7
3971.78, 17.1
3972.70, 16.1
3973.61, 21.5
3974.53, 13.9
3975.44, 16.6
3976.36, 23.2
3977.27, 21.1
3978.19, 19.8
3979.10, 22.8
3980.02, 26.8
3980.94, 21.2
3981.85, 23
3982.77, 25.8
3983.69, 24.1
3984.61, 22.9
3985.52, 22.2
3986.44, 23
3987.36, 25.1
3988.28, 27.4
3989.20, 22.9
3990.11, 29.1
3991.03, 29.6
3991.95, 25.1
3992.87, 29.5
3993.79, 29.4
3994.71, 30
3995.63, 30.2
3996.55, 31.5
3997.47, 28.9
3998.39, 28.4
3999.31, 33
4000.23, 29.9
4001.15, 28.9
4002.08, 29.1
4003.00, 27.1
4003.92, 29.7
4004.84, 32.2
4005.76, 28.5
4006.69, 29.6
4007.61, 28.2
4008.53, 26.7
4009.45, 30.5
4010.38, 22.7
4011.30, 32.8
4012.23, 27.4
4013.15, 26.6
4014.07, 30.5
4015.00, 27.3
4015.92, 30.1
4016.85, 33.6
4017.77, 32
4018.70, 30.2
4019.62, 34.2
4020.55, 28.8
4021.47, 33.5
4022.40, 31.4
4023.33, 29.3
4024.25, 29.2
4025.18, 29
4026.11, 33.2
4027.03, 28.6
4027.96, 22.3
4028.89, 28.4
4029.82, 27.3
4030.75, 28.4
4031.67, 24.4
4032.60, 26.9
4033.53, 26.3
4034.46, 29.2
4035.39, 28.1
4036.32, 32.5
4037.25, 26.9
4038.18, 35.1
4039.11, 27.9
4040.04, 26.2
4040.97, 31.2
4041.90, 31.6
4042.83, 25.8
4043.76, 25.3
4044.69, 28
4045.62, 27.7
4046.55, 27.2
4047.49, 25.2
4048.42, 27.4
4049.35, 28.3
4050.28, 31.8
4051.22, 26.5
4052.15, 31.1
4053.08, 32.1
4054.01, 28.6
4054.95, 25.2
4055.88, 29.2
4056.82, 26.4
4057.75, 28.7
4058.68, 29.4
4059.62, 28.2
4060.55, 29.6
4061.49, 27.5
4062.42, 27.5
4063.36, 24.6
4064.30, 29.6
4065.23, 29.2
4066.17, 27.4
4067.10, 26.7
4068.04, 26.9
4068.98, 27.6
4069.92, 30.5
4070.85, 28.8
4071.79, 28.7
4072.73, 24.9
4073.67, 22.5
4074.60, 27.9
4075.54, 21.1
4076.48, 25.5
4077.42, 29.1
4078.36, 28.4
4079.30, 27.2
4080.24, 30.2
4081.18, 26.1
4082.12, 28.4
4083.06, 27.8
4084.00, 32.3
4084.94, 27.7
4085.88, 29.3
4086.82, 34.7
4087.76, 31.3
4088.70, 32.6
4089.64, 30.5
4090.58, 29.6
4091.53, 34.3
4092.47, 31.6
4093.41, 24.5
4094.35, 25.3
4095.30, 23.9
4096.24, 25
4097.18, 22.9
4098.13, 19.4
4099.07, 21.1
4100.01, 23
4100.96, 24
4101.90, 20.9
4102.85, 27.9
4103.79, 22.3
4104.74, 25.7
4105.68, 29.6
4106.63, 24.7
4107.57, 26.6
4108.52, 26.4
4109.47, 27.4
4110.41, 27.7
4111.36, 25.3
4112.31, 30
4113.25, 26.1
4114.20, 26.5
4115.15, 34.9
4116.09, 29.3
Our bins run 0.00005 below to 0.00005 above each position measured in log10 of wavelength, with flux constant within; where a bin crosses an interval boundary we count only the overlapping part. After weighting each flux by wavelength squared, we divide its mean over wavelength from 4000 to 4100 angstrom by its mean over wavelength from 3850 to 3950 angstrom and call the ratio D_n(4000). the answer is 1.6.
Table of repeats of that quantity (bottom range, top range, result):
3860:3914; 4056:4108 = 1.49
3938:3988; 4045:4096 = 1.49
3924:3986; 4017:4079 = 1.59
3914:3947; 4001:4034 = 1.67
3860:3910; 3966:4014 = 1.31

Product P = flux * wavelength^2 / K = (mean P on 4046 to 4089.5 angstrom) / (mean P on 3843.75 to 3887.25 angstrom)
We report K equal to 1.63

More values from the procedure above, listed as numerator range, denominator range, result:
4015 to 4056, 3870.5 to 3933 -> 1.56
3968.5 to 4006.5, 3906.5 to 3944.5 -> 1.33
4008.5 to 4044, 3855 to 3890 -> 1.65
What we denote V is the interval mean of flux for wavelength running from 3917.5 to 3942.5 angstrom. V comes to 17.3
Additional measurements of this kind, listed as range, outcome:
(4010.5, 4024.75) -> 30.3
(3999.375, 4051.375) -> 28.9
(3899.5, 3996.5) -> 20.6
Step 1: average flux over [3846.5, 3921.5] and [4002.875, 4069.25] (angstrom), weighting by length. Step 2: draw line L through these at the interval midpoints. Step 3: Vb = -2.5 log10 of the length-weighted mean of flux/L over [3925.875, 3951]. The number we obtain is 0.31 mag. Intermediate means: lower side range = 20.2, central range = 17.5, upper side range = 28.7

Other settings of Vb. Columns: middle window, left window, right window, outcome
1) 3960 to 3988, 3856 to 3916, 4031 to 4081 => 0.29 mag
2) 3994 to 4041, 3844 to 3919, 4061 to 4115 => -0.18 mag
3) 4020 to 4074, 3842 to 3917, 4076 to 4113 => -0.11 mag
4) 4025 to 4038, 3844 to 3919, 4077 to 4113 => -0.12 mag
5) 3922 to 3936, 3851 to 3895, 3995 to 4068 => 0.40 mag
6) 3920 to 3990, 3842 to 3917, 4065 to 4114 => 0.17 mag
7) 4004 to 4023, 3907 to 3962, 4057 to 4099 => -0.22 mag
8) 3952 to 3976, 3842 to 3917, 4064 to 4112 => 0.27 mag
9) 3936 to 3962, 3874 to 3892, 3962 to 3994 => -0.07 mag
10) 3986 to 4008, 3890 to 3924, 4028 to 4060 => -0.11 mag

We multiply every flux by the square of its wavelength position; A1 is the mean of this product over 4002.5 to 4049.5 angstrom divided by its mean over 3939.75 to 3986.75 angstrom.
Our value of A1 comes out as 1.50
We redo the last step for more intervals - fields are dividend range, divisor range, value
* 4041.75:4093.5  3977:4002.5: 1.11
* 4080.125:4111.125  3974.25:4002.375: 1.11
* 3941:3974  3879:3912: 0.99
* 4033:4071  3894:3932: 1.48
